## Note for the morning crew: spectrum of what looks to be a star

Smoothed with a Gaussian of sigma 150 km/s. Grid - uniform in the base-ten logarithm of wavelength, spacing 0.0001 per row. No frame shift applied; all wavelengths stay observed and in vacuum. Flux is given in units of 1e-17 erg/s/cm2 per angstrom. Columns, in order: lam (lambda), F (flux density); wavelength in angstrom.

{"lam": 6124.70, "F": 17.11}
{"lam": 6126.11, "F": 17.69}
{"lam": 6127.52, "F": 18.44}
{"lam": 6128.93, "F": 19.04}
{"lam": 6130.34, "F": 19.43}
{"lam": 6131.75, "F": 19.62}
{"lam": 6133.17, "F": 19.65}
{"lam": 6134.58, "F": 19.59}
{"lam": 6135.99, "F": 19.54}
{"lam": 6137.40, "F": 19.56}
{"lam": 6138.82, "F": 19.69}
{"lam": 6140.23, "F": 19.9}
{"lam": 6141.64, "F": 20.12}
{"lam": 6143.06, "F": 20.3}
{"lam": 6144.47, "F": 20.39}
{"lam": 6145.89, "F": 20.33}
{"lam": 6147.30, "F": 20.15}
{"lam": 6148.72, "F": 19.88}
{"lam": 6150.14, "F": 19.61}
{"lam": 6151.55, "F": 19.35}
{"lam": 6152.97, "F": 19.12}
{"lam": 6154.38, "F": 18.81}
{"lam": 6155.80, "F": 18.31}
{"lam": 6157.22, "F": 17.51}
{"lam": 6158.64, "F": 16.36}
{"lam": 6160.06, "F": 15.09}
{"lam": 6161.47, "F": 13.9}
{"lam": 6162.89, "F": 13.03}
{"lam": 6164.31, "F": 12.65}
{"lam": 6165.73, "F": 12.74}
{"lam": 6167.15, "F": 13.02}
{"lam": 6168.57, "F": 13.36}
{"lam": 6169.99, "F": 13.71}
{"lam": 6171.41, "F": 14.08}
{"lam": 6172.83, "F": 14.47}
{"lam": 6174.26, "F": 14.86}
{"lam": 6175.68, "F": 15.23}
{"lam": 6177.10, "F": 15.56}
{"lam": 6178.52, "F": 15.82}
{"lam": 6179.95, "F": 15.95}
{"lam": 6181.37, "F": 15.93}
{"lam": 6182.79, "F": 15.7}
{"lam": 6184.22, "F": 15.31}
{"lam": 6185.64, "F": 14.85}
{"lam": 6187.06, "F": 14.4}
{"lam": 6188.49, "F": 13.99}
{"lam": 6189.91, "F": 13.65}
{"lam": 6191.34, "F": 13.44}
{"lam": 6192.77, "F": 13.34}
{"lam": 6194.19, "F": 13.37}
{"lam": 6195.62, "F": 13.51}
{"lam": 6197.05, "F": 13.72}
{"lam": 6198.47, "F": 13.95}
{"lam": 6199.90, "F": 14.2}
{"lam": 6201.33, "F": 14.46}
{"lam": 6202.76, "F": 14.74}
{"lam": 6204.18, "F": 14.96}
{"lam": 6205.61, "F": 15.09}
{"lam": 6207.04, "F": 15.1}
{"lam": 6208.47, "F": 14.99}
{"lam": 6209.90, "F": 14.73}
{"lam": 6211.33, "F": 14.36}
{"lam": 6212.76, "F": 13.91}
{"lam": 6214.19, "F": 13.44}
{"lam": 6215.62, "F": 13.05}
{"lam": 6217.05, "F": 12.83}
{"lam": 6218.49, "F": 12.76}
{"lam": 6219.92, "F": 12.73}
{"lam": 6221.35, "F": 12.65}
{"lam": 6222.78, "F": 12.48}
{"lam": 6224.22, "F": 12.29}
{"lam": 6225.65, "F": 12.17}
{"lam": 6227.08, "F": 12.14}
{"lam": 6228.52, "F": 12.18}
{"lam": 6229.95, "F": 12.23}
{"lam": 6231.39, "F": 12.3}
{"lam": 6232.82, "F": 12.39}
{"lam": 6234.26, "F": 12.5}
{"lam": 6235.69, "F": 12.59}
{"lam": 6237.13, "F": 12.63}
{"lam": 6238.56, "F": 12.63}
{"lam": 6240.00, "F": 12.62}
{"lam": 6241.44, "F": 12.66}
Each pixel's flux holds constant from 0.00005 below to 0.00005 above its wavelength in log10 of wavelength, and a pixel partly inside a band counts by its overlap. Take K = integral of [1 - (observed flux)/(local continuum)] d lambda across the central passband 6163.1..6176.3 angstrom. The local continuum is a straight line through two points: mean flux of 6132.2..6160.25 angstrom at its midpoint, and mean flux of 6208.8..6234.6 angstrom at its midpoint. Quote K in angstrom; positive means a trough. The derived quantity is 2.66 angstrom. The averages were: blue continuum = 19.2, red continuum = 12.9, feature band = 13.7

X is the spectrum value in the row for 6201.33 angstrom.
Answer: 14.46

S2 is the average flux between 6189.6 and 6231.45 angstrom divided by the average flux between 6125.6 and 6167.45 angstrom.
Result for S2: 0.74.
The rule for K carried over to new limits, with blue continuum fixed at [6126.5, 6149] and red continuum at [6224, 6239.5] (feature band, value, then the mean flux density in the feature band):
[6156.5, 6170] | 2.72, 14.2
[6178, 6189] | 0.60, 15.3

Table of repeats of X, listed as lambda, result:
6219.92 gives 12.73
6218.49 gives 12.76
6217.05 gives 12.83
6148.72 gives 19.88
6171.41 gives 14.08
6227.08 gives 12.14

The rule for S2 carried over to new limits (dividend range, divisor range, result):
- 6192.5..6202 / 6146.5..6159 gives 0.73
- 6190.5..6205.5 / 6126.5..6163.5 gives 0.75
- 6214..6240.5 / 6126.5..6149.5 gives 0.64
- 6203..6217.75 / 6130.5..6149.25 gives 0.72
